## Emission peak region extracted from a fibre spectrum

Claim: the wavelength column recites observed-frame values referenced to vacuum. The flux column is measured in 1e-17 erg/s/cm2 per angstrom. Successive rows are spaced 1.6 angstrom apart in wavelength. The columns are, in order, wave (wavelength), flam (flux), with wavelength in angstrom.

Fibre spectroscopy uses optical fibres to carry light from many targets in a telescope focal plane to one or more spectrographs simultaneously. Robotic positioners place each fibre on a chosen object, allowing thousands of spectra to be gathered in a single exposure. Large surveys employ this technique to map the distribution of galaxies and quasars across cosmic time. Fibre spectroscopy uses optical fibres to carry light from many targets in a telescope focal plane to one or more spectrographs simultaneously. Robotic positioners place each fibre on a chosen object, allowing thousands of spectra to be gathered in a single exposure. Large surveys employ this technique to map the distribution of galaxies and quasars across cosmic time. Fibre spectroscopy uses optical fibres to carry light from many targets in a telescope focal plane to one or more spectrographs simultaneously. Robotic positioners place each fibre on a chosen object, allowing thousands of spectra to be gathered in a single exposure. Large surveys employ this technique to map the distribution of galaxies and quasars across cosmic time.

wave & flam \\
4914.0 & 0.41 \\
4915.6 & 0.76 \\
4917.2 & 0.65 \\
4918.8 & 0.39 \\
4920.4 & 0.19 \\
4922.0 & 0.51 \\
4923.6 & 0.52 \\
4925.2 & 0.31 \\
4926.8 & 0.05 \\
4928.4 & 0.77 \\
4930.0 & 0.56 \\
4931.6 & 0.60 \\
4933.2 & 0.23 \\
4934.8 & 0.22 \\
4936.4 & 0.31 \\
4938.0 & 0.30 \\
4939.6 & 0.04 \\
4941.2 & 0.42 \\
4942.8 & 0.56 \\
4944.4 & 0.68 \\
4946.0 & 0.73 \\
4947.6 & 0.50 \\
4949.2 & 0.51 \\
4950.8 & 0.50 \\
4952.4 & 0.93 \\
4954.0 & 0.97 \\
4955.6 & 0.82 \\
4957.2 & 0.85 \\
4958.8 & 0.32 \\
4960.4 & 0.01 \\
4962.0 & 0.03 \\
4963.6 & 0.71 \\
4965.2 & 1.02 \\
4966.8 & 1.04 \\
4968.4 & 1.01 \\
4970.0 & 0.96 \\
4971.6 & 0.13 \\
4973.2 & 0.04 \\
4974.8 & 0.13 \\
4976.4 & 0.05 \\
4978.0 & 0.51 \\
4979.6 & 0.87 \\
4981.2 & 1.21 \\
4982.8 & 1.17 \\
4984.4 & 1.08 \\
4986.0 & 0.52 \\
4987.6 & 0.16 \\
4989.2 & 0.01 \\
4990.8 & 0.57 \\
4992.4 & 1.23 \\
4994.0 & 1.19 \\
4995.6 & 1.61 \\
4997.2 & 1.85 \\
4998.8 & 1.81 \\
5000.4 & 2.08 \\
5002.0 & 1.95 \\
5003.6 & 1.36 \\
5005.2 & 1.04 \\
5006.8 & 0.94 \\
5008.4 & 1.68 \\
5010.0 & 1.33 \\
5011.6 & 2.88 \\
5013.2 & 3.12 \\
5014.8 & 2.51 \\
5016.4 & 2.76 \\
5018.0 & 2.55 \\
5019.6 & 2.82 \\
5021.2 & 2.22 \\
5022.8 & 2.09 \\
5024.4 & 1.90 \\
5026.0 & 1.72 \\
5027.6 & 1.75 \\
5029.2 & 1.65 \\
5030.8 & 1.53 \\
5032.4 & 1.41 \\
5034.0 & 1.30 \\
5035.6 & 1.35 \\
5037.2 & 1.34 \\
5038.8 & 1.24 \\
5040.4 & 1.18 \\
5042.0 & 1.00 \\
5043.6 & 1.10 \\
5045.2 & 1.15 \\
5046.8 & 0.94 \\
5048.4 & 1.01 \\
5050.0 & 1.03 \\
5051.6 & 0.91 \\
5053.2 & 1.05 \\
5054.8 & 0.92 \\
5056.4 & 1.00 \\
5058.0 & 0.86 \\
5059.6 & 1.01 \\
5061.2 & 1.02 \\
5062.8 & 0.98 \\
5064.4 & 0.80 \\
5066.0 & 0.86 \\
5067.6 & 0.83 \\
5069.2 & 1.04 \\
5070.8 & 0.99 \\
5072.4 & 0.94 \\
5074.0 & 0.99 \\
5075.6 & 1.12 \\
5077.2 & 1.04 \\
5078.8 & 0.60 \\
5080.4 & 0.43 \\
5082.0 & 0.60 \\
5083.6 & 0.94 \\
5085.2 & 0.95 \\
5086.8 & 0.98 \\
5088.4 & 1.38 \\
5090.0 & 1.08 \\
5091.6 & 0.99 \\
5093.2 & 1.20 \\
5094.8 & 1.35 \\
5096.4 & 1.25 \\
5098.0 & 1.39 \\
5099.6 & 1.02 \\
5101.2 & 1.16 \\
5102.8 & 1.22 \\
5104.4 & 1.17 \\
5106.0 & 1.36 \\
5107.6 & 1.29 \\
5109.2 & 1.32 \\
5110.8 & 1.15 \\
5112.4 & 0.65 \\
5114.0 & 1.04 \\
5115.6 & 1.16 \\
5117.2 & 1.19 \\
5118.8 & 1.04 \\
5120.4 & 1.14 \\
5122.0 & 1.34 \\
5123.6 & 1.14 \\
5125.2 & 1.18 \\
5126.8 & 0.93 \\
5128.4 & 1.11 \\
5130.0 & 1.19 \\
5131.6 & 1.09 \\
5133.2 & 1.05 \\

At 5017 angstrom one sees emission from Lyman alpha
